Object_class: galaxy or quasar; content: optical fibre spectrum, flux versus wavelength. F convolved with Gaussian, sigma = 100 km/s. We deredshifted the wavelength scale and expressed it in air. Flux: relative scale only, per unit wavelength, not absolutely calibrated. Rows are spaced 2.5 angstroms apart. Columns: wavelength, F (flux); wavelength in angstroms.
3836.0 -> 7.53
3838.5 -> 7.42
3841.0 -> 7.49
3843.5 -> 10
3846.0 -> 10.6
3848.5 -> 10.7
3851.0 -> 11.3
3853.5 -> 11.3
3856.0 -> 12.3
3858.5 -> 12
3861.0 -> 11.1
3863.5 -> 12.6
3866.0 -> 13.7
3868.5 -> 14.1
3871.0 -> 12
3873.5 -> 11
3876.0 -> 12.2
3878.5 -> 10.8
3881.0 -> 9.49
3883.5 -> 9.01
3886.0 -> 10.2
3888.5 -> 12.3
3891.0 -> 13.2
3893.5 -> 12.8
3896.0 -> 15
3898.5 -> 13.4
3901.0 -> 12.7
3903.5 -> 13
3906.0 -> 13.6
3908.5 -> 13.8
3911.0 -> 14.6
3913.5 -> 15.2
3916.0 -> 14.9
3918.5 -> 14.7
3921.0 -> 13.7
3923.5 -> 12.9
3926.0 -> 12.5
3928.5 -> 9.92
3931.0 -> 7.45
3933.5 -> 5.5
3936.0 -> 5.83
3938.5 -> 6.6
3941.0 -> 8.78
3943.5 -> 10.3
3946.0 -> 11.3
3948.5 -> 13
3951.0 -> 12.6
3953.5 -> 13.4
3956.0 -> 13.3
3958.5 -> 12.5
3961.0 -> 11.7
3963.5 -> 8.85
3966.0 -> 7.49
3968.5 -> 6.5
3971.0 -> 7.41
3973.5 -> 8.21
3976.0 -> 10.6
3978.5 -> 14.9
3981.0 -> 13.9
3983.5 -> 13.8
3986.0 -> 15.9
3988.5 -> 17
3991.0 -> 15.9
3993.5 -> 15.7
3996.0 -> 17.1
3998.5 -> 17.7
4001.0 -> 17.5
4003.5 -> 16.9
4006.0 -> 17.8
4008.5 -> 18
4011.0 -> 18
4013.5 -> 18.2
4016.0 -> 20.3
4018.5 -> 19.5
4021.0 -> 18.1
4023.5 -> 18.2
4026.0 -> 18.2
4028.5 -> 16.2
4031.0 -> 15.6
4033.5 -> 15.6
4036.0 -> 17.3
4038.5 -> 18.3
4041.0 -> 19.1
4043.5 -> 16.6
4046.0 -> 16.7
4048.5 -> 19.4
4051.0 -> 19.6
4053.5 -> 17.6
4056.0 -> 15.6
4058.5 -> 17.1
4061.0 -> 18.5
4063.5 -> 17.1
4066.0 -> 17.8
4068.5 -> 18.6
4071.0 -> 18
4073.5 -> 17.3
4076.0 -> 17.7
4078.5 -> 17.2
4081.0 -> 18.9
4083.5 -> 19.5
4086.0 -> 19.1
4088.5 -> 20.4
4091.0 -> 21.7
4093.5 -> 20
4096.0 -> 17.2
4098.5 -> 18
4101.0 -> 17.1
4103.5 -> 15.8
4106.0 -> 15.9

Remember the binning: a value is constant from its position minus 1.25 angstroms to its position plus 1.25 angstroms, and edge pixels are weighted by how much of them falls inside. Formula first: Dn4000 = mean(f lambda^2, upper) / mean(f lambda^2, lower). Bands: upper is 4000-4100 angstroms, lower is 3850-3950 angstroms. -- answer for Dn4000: 1.7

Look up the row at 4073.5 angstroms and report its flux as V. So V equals 17.3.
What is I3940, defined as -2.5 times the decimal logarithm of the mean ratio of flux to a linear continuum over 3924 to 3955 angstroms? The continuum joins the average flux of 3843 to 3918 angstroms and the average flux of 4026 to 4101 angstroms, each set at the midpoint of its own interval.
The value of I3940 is 0.394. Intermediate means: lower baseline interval 12.3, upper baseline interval 18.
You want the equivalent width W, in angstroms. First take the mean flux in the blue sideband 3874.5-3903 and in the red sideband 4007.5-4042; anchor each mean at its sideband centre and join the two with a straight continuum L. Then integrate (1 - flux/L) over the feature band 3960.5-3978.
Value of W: 7.5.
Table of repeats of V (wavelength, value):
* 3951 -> 12.6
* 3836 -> 7.53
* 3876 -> 12.2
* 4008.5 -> 18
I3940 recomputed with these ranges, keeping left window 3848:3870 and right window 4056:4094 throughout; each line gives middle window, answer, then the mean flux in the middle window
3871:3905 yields 0.09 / 11.9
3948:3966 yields 0.26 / 11.8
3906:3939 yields 0.20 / 11.5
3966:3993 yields 0.27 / 12.3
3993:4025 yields -0.09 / 18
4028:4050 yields 0.01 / 17.3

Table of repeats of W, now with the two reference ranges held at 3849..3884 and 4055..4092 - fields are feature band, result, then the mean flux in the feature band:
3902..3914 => -0.9 angstroms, 13.9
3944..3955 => 1.5 angstroms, 12.4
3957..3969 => 4.1 angstroms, 9.67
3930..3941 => 5.8 angstroms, 6.6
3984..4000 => -0.8 angstroms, 16.4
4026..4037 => 0.4 angstroms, 16.4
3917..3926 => -0.1 angstroms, 13.6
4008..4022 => -2.0 angstroms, 18.7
